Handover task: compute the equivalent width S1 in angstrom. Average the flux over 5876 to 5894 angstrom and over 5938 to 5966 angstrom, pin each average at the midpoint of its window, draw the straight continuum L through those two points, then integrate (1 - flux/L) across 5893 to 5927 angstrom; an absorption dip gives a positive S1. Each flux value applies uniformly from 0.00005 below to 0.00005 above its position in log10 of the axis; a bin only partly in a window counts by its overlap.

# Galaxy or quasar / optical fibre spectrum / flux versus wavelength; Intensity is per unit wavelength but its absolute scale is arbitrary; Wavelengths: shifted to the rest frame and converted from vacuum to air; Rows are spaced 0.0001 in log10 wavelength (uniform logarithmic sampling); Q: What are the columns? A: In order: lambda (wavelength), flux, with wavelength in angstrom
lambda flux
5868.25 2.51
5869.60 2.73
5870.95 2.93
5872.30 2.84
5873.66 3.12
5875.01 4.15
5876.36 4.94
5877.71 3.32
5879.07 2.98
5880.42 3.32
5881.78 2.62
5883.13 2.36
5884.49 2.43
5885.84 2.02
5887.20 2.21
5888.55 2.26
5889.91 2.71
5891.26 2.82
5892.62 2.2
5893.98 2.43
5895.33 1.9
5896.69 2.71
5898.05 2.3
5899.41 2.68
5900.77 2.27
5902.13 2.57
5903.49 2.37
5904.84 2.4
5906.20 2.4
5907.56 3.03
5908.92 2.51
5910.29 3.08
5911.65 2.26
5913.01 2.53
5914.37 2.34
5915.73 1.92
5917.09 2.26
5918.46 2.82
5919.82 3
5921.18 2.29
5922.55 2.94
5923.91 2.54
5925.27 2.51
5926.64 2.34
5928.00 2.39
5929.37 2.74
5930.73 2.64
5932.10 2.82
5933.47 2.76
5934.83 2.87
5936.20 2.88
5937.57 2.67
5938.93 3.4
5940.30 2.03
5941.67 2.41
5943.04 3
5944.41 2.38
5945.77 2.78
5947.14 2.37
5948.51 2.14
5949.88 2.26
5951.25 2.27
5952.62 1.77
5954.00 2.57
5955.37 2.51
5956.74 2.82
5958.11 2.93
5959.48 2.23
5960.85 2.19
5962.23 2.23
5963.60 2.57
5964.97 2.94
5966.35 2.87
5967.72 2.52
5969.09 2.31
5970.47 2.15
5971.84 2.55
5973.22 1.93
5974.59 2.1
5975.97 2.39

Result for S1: 1.9 angstrom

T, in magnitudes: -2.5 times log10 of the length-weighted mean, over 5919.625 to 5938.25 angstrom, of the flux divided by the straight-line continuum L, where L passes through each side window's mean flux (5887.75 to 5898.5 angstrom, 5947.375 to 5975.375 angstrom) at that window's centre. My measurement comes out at -0.11 mag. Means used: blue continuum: 2.42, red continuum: 2.39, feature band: 2.66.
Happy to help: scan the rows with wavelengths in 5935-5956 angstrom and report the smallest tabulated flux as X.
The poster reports 1.77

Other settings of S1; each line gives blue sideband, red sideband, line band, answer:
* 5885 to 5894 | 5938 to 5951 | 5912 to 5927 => -0.2 angstrom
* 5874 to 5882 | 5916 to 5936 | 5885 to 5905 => 5.3 angstrom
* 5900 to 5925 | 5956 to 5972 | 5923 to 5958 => -0.5 angstrom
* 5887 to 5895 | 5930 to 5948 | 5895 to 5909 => 0.1 angstrom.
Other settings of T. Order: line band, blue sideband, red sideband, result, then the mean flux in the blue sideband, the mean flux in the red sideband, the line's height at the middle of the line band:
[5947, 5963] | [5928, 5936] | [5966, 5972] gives 0.09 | 2.74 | 2.46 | 2.56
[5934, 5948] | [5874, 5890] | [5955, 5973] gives -0.02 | 2.96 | 2.51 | 2.63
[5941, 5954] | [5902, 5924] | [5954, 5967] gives 0.08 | 2.54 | 2.59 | 2.57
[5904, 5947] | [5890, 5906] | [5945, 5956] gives -0.10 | 2.43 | 2.33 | 2.38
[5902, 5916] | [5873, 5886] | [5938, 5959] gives 0.15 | 3.17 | 2.51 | 2.89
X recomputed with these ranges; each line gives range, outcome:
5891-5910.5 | 1.9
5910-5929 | 1.92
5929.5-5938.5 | 2.64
